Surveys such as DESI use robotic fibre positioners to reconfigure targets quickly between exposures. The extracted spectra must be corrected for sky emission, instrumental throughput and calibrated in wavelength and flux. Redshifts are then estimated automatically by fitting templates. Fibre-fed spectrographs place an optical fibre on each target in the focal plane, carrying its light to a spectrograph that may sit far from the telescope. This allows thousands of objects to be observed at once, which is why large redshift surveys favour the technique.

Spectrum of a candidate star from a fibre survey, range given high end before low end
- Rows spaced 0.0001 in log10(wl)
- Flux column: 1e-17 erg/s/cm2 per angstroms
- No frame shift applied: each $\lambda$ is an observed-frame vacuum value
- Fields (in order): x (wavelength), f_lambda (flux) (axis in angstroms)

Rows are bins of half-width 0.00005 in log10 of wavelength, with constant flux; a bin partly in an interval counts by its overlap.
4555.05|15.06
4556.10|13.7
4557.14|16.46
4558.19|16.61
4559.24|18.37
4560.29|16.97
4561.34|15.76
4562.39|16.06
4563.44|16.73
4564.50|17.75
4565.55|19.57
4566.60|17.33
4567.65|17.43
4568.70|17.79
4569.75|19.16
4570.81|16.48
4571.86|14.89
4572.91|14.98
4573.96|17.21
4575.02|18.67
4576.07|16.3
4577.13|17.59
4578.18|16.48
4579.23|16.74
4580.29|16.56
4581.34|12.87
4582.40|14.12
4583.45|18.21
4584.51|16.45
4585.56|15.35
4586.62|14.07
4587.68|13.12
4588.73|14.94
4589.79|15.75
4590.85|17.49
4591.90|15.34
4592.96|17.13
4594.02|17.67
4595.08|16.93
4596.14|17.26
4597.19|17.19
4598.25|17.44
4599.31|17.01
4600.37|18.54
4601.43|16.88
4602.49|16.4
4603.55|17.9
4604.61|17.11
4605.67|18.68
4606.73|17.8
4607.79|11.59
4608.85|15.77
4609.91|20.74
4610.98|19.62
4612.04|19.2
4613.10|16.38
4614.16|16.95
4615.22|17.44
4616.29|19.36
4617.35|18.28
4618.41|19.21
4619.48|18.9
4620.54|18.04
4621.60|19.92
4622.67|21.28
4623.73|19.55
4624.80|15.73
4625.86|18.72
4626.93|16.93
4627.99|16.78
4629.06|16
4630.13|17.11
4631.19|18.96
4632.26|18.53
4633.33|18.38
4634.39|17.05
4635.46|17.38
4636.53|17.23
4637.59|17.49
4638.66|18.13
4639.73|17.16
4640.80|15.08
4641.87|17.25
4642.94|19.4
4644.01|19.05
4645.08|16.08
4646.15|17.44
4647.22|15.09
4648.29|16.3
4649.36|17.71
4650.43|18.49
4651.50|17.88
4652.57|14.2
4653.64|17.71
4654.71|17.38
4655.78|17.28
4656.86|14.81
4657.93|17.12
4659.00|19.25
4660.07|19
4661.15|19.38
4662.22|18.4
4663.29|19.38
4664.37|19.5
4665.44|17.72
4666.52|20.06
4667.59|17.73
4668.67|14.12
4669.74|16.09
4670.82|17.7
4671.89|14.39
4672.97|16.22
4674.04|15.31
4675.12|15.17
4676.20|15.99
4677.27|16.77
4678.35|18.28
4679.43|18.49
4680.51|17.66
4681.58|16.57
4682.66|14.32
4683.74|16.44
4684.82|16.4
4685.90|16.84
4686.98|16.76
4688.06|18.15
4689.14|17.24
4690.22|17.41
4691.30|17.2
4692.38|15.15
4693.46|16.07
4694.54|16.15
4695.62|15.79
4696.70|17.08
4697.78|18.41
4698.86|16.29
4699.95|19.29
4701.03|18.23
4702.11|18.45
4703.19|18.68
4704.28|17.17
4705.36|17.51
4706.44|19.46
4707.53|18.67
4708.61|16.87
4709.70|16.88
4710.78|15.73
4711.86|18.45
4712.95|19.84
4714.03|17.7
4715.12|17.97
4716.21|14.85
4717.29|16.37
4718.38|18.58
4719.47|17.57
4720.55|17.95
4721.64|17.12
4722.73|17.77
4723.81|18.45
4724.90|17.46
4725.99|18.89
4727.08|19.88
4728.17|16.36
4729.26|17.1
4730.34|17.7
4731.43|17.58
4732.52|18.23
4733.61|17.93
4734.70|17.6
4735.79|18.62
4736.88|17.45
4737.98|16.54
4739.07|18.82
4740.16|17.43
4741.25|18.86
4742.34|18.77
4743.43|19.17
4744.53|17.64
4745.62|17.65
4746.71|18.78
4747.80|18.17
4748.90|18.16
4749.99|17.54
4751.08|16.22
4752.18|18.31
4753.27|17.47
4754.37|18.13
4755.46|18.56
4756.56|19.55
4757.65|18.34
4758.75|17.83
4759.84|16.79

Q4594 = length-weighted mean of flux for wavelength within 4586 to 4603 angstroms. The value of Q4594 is 16.4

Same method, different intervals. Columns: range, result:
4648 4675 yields 17.3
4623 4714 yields 17.3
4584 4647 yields 17.4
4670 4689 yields 16.6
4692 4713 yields 17.5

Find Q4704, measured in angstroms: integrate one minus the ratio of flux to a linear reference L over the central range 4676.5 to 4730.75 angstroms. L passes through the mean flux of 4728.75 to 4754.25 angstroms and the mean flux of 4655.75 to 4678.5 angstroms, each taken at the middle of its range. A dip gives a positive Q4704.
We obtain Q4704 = 0.5 angstroms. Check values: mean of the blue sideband 17.2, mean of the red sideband 17.9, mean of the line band 17.4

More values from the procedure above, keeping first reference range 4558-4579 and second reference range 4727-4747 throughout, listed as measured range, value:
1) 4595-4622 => -0.6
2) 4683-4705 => 0.7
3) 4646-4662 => 0.2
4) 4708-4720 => 0.3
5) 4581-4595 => 1.3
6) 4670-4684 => 1.0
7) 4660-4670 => -0.3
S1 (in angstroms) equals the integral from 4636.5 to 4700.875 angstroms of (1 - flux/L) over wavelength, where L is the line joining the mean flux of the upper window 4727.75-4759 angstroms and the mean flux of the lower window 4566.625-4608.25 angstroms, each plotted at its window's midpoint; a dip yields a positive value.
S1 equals 0.6 angstroms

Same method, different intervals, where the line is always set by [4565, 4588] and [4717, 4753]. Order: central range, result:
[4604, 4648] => -2.1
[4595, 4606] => -0.5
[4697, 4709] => -0.3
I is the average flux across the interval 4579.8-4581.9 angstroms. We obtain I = 14.7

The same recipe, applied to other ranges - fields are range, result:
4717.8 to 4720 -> 18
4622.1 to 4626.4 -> 18.8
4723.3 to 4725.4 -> 17.9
